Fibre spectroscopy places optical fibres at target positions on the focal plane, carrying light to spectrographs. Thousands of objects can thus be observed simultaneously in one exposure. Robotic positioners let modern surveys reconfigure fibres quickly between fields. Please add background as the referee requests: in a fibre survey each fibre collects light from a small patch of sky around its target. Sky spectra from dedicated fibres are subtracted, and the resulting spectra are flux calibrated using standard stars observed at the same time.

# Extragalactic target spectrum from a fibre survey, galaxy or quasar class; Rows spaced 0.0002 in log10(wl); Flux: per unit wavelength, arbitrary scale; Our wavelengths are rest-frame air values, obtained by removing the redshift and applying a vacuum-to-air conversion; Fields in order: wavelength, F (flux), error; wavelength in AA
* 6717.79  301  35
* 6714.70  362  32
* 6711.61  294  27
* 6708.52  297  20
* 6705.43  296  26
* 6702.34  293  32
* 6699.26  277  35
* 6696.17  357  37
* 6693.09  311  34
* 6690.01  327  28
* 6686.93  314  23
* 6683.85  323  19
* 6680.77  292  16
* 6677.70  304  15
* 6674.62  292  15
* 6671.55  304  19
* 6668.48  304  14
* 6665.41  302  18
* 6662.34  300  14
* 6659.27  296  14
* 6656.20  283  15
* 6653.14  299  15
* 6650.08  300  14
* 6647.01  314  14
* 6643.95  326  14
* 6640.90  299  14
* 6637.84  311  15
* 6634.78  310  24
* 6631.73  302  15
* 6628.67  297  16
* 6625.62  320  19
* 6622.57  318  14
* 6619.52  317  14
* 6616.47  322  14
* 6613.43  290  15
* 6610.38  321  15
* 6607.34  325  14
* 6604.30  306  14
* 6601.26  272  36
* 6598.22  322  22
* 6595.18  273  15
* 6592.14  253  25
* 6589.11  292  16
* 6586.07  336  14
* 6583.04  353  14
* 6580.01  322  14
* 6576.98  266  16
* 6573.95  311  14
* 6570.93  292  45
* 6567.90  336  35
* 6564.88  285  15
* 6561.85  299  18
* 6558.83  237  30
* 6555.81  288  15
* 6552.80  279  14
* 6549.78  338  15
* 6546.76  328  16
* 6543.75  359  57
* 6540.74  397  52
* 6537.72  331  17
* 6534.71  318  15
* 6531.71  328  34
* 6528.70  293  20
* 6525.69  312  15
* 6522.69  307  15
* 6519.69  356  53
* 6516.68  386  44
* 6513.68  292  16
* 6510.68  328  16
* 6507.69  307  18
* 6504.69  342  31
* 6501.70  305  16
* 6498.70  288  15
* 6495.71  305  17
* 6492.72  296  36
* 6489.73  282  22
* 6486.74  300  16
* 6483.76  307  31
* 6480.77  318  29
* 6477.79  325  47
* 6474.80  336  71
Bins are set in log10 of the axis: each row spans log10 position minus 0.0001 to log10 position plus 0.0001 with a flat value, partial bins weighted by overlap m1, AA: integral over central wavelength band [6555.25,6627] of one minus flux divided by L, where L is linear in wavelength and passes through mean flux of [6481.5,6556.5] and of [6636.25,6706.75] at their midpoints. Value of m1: 2.3 AA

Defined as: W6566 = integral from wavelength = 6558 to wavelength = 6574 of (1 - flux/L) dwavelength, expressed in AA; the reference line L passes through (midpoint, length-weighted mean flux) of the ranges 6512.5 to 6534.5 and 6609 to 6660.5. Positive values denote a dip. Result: 1.2 AA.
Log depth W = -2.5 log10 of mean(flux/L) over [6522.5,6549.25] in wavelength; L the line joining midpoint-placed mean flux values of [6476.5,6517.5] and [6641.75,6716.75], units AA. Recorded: -0.07 mag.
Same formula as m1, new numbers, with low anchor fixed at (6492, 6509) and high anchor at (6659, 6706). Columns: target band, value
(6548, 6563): 0.9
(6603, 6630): -0.6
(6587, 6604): 1.2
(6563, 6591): -0.2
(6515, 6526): -1.3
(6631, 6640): 0.0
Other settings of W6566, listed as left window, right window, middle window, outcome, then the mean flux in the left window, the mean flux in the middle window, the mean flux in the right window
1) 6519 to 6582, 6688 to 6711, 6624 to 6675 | 1.0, 313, 304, 308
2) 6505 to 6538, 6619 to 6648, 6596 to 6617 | 0.5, 324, 307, 311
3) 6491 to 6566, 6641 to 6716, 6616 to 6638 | -0.1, 316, 312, 307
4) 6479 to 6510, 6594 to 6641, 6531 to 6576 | -1.1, 306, 314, 307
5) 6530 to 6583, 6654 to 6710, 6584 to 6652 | 0.6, 314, 306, 304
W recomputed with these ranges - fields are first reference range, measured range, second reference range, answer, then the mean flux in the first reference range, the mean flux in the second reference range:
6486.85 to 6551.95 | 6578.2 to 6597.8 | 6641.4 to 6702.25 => 0.04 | 323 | 306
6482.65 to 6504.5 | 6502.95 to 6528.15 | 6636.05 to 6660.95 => -0.09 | 300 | 303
